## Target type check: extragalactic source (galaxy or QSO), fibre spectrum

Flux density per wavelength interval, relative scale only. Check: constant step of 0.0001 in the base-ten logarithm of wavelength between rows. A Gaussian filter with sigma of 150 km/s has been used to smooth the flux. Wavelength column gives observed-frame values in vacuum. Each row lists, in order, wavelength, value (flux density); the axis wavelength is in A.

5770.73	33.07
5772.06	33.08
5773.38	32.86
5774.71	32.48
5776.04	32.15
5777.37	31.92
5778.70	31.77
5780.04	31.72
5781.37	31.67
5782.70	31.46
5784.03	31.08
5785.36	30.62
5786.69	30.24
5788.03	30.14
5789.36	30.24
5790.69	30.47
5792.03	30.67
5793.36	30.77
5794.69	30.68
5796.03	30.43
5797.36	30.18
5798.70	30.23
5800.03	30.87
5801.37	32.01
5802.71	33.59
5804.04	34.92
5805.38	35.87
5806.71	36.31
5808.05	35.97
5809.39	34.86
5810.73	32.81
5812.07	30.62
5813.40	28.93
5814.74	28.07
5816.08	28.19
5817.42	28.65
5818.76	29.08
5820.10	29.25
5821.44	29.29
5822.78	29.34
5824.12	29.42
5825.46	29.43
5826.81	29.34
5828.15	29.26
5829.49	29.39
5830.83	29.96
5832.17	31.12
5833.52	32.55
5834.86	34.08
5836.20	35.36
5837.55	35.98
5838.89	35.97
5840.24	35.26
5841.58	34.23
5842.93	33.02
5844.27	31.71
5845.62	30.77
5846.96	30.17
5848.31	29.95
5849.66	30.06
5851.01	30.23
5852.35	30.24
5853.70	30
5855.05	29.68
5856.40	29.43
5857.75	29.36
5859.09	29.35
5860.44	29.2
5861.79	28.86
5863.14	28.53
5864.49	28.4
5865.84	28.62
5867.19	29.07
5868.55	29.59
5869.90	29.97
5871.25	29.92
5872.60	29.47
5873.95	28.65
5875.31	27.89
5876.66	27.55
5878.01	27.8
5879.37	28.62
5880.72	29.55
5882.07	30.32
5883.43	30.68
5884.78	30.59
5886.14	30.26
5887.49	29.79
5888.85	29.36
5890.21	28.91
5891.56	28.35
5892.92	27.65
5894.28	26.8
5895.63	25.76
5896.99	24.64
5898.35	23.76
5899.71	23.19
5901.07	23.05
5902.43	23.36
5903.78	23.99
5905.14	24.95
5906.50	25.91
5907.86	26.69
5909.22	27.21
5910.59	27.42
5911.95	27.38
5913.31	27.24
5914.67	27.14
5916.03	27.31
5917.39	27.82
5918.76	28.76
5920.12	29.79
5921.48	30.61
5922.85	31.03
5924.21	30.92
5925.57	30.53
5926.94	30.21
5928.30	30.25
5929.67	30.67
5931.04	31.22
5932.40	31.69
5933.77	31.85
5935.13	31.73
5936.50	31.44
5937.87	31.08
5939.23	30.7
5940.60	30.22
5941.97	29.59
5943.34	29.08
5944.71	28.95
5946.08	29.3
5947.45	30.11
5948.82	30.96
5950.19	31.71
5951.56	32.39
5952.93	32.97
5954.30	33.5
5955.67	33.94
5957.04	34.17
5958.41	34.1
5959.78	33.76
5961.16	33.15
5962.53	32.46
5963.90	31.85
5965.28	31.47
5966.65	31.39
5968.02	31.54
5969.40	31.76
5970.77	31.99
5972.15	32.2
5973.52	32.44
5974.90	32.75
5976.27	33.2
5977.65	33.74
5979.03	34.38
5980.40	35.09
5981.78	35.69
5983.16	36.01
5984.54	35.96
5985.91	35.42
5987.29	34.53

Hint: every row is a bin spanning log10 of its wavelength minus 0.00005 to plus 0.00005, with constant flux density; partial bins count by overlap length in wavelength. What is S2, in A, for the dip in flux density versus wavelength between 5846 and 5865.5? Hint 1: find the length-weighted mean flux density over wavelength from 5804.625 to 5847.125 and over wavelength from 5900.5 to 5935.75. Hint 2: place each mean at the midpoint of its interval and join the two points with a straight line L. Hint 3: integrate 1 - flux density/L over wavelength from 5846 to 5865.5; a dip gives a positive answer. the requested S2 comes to 0.7 A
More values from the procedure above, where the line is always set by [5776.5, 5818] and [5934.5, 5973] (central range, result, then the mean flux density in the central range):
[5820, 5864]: 0.89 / 30.9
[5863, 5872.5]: 0.71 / 29.2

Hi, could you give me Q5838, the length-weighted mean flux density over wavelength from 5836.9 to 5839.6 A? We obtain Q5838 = 36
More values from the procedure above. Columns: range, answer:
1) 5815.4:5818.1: 28.4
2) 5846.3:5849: 30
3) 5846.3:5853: 30.1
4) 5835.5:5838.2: 35.6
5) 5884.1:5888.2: 30.2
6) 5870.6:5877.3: 28.7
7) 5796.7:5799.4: 30.2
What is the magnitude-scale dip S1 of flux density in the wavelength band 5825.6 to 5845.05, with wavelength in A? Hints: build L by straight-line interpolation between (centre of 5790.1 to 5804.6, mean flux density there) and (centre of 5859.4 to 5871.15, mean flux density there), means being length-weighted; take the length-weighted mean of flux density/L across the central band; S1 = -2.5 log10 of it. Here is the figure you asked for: -0.09 mag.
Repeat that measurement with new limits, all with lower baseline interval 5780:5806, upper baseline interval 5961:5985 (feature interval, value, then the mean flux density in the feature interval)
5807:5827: 0.045 mag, 30.3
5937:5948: 0.102 mag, 29.9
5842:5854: 0.040 mag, 30.8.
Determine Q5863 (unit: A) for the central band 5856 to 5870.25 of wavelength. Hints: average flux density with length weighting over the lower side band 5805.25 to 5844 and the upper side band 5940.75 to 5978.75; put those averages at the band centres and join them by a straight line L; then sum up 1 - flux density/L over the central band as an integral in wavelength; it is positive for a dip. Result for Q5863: 1.2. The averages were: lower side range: 31.7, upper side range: 32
